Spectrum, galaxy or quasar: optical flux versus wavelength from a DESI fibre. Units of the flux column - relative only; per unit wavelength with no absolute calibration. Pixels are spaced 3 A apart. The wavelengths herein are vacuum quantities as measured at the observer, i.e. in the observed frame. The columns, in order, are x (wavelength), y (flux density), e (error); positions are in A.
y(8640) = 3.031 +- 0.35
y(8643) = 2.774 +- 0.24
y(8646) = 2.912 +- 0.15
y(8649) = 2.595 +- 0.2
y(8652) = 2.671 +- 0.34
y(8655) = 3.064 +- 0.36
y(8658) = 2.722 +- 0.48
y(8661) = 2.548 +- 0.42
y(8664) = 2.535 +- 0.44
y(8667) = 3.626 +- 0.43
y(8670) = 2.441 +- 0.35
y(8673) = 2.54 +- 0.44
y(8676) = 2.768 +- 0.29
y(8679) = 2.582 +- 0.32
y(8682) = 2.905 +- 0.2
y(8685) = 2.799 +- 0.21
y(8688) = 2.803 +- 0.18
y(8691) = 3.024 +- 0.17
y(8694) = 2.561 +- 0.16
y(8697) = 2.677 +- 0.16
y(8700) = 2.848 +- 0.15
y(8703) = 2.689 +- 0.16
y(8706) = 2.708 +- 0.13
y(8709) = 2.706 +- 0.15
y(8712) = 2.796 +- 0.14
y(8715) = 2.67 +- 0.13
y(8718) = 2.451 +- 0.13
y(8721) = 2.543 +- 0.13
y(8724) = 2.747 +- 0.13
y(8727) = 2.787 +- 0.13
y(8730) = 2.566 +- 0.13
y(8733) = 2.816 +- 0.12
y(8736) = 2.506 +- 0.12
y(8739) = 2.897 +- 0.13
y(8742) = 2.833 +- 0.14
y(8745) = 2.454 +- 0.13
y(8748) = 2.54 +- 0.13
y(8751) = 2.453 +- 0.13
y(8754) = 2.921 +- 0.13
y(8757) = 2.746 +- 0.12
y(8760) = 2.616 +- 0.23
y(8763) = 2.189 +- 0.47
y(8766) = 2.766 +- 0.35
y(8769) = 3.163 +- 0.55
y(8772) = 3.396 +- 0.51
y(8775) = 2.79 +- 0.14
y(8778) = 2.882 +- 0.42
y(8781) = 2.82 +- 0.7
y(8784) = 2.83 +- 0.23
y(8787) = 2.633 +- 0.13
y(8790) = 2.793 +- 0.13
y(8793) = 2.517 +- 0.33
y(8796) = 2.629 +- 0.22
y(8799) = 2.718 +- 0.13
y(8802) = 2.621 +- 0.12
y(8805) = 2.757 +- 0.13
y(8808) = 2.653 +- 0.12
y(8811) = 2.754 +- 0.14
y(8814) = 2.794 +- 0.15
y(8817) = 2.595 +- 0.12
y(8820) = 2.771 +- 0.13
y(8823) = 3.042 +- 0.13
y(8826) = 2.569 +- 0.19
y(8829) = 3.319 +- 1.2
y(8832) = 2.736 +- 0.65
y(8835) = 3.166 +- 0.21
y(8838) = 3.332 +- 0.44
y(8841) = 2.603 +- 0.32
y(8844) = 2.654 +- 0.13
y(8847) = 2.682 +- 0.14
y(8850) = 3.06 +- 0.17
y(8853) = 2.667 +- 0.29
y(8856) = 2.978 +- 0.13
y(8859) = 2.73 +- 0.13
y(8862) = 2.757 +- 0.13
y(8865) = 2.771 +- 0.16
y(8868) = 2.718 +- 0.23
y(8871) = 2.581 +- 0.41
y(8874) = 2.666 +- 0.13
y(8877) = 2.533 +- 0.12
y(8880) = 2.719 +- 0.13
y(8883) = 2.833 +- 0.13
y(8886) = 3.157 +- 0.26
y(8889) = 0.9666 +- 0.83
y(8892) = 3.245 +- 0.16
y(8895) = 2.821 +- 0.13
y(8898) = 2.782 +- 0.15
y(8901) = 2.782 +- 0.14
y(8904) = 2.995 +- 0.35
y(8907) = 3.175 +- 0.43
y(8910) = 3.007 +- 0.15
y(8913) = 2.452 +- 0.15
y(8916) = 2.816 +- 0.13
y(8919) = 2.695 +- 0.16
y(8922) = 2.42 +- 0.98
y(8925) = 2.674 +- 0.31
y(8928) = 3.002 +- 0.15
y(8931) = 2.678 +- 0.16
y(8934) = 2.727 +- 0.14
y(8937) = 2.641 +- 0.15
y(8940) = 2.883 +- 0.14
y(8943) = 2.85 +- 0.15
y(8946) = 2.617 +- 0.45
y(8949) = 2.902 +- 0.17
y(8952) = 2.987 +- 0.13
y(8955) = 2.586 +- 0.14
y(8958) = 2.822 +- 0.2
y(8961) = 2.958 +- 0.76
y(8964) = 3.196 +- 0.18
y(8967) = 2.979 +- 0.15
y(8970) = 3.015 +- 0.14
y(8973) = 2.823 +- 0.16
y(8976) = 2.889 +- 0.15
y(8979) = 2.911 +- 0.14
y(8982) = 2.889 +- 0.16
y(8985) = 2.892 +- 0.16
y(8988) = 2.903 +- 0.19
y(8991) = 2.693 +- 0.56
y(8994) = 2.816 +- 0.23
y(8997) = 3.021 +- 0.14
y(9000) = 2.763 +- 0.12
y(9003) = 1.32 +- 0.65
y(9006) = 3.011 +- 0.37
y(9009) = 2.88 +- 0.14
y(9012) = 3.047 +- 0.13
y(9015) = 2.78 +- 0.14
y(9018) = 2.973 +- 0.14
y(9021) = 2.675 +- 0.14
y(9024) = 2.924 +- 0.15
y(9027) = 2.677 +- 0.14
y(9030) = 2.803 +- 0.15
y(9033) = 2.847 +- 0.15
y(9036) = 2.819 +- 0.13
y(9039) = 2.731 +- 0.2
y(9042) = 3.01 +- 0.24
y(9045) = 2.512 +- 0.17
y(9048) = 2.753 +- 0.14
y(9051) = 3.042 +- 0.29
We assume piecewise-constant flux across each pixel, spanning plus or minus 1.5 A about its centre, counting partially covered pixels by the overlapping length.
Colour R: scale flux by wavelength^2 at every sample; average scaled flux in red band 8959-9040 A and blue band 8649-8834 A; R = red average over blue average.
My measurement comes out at 1.1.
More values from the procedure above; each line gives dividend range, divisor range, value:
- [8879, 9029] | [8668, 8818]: 1.08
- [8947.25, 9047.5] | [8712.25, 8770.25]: 1.12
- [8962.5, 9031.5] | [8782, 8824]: 1.08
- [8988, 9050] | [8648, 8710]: 1.08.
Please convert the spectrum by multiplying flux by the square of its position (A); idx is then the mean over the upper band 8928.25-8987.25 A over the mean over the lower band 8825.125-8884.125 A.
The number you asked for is 1.04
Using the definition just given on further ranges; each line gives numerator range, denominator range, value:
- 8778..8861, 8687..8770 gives 1.06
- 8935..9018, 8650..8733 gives 1.10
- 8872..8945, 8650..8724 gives 1.05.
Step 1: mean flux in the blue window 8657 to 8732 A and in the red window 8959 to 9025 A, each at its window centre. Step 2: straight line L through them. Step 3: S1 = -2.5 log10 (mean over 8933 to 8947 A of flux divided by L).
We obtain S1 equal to 0.03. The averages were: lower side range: 2.72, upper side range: 2.83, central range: 2.75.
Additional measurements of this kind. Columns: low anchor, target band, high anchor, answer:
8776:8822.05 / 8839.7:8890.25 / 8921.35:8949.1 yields 0.03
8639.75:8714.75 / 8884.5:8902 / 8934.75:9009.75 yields 0.07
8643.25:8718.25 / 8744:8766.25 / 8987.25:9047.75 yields 0.07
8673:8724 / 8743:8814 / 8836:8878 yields 0.01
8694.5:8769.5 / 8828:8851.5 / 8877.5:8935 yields -0.09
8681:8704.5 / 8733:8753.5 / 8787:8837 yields 0.06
